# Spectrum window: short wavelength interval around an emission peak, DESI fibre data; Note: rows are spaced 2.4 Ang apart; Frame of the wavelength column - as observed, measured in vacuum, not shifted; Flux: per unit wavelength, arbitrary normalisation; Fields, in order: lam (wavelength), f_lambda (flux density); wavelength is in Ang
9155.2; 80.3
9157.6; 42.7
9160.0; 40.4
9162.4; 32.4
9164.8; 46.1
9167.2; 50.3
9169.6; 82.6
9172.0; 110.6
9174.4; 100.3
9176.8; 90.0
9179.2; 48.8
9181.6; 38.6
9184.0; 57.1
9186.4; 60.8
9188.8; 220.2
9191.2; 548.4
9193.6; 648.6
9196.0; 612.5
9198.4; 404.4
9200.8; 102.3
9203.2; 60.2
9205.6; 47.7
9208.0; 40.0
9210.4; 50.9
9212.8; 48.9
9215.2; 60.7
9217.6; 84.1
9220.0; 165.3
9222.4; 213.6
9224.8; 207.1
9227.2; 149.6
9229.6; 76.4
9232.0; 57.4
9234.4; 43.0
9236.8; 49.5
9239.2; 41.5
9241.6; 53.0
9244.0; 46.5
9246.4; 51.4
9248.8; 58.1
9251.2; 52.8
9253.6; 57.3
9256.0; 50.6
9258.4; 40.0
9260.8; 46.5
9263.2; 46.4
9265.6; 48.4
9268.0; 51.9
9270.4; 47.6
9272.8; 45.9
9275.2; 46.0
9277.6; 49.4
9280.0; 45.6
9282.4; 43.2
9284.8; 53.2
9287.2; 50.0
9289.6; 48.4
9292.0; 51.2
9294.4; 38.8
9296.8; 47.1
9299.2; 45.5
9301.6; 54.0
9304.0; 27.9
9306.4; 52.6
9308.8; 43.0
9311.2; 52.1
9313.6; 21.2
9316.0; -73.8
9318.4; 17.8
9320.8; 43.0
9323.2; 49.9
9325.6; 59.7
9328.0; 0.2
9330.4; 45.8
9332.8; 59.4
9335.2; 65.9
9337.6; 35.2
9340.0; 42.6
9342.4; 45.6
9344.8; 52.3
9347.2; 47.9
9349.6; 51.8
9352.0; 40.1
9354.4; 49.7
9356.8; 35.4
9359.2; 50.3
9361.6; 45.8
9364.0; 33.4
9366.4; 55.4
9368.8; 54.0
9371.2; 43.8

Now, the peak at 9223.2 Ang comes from [N II]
